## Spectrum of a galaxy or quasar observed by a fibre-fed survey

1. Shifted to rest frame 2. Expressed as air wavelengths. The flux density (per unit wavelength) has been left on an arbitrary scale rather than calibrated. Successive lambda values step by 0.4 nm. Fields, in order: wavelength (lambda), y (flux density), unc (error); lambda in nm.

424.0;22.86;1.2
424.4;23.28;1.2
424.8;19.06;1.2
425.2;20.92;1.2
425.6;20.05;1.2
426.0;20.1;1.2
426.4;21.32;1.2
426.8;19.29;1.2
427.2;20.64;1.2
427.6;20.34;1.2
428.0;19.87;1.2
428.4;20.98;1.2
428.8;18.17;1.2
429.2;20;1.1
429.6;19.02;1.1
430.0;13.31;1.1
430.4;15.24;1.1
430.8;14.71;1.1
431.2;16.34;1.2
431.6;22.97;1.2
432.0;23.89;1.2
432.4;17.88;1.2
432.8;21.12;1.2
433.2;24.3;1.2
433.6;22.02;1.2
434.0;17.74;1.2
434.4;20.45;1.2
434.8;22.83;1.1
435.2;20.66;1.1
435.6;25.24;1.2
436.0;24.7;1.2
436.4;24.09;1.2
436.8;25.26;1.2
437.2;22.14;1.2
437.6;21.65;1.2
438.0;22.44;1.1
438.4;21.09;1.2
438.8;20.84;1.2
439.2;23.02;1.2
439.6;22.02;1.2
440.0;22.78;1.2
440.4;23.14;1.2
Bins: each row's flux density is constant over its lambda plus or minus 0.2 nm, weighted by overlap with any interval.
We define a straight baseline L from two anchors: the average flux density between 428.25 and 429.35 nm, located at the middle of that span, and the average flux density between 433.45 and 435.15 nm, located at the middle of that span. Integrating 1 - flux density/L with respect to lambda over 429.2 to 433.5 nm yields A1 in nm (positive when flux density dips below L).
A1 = 0.25 nm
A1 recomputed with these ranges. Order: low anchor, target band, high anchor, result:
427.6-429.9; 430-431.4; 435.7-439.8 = 0.35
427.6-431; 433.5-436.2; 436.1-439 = -0.12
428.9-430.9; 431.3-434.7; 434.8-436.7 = -0.16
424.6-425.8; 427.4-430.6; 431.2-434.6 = 0.33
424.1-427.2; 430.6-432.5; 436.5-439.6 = 0.20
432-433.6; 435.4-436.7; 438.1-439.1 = -0.20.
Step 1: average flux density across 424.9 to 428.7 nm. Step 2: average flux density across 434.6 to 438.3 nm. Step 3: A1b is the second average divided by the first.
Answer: 1.1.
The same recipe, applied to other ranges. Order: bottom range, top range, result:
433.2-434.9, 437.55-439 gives 1.02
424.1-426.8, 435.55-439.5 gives 1.11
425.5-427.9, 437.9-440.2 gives 1.09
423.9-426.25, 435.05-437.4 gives 1.13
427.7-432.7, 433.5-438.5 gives 1.20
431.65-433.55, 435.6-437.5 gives 1.10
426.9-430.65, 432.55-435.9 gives 1.17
